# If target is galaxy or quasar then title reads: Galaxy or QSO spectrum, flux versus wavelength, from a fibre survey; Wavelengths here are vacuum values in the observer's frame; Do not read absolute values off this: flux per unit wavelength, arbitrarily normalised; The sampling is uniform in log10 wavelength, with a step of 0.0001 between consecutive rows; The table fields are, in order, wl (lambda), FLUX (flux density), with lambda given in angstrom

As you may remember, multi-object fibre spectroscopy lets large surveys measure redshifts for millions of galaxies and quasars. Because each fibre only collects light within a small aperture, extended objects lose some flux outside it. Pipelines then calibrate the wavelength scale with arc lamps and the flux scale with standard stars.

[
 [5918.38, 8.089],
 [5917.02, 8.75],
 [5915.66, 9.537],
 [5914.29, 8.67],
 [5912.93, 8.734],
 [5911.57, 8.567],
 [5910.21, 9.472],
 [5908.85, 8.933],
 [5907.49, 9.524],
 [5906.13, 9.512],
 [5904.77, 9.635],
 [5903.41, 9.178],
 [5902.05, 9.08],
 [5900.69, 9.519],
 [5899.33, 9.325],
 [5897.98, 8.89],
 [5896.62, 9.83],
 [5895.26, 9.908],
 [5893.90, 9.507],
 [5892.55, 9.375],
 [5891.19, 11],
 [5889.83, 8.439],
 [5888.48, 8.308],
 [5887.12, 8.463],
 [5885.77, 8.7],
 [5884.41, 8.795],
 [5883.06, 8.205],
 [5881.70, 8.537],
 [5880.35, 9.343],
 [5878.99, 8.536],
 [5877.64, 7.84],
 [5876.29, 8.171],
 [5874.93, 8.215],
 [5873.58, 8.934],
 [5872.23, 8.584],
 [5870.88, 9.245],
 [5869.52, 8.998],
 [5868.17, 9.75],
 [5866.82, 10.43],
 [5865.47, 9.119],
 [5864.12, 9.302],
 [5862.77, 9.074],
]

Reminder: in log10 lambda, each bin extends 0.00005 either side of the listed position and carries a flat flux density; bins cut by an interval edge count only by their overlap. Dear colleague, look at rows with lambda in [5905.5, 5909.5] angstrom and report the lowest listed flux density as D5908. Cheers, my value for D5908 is 8.933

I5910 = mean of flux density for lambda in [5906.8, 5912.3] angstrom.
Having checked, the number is 9.13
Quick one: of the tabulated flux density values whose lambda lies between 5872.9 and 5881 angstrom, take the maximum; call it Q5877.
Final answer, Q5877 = 9.343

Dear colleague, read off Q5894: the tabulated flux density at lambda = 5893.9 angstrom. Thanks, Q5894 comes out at 9.507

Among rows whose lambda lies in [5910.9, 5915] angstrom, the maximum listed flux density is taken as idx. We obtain 8.734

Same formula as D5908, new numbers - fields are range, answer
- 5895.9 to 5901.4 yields 8.89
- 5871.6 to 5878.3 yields 7.84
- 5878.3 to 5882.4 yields 8.536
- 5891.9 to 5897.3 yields 9.375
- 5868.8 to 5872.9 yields 8.584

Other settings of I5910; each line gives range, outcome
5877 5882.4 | 8.56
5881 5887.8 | 8.55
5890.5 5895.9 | 9.94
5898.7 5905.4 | 9.34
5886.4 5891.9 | 9.05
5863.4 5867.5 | 9.62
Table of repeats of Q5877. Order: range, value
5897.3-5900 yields 9.325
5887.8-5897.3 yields 11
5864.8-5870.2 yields 10.43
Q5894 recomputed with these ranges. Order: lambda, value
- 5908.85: 8.933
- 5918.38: 8.089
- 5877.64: 7.84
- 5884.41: 8.795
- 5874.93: 8.215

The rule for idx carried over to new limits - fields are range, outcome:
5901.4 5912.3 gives 9.635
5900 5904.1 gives 9.519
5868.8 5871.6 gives 9.245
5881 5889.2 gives 8.795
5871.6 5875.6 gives 8.934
